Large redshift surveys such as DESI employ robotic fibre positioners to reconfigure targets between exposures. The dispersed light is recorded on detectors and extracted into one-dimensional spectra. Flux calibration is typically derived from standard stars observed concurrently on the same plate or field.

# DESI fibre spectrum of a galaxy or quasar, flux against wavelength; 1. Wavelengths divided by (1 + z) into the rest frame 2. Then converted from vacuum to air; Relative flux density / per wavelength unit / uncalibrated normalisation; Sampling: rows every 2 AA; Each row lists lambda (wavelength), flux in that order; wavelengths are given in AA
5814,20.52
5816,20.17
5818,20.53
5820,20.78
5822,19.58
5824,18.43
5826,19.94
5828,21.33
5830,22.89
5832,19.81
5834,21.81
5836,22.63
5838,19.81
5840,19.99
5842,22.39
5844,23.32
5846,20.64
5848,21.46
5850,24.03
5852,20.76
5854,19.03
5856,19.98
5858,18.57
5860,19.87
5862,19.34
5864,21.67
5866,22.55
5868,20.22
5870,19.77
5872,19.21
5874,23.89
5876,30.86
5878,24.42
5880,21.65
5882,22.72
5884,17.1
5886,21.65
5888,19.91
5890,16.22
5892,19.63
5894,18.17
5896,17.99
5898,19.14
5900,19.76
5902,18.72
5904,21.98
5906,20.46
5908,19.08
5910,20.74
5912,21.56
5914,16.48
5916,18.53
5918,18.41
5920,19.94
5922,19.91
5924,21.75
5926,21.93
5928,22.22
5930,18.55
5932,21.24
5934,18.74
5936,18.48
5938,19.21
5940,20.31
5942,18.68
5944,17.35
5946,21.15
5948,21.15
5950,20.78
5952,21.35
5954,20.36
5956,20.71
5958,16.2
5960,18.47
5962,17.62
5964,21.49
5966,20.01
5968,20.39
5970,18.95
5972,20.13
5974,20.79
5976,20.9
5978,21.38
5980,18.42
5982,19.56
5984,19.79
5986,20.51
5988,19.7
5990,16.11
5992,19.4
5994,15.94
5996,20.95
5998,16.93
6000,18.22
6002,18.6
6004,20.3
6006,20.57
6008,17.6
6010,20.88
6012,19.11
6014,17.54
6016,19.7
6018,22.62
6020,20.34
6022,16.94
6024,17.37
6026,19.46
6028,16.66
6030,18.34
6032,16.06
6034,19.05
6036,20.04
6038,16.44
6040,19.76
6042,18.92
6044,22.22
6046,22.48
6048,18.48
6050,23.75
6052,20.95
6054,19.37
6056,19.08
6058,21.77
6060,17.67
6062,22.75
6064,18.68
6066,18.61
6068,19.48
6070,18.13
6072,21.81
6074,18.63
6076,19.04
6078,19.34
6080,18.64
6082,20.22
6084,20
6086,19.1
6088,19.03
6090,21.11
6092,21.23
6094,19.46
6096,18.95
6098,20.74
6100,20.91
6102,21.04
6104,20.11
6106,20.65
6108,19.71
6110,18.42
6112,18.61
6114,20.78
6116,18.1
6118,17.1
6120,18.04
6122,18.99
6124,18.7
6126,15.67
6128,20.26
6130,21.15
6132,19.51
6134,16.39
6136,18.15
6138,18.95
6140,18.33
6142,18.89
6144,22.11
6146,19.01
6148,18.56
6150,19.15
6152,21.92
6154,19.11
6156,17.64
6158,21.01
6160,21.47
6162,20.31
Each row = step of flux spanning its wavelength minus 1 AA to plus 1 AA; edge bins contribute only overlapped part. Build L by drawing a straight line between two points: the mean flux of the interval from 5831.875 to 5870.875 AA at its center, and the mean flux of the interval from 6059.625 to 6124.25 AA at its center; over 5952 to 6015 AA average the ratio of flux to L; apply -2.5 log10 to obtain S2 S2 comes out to 0.05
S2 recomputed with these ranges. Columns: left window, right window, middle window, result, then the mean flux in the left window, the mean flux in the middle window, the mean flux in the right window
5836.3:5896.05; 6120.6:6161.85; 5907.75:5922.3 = 0.07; 21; 19.3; 19.3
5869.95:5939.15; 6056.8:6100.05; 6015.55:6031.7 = 0.06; 20.3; 18.8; 19.8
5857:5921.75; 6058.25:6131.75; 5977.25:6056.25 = 0.03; 20.3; 19.2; 19.5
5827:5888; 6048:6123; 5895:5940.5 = 0.06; 21.4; 19.8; 19.7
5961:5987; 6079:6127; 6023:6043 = 0.09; 20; 18.2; 19.4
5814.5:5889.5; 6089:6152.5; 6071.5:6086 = 0.01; 21.1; 19.6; 19.4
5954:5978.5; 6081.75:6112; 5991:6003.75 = 0.08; 19.7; 18.5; 20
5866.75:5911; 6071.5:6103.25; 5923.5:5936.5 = 0.00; 20.6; 20.4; 19.9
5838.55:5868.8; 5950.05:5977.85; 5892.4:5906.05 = 0.06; 20.9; 19.4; 19.9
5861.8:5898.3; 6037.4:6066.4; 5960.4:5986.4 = 0.03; 20.9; 19.9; 20.1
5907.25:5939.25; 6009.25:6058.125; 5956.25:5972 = 0.03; 19.8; 19.2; 19.4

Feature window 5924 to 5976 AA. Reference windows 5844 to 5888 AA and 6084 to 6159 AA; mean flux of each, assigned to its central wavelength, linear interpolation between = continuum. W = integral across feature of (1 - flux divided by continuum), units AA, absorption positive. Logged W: 2.1 AA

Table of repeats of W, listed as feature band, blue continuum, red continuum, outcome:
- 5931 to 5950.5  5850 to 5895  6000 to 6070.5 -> 0.5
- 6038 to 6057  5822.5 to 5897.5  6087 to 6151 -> -0.6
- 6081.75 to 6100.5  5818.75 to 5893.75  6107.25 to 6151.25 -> -0.9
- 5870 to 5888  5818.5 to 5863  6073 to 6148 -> -1.6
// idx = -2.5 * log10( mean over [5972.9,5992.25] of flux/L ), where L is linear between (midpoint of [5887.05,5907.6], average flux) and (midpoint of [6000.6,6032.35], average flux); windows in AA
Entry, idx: -0.037 mag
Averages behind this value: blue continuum 19.2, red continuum 18.9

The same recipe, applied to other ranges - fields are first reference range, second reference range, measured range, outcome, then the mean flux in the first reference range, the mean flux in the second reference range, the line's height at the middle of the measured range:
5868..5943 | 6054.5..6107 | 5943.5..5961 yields 0.02 mag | 20.2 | 19.8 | 20.1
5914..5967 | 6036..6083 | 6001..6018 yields 0.02 mag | 19.7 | 19.8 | 19.8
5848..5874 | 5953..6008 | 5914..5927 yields 0.01 mag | 20.6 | 19.3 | 20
